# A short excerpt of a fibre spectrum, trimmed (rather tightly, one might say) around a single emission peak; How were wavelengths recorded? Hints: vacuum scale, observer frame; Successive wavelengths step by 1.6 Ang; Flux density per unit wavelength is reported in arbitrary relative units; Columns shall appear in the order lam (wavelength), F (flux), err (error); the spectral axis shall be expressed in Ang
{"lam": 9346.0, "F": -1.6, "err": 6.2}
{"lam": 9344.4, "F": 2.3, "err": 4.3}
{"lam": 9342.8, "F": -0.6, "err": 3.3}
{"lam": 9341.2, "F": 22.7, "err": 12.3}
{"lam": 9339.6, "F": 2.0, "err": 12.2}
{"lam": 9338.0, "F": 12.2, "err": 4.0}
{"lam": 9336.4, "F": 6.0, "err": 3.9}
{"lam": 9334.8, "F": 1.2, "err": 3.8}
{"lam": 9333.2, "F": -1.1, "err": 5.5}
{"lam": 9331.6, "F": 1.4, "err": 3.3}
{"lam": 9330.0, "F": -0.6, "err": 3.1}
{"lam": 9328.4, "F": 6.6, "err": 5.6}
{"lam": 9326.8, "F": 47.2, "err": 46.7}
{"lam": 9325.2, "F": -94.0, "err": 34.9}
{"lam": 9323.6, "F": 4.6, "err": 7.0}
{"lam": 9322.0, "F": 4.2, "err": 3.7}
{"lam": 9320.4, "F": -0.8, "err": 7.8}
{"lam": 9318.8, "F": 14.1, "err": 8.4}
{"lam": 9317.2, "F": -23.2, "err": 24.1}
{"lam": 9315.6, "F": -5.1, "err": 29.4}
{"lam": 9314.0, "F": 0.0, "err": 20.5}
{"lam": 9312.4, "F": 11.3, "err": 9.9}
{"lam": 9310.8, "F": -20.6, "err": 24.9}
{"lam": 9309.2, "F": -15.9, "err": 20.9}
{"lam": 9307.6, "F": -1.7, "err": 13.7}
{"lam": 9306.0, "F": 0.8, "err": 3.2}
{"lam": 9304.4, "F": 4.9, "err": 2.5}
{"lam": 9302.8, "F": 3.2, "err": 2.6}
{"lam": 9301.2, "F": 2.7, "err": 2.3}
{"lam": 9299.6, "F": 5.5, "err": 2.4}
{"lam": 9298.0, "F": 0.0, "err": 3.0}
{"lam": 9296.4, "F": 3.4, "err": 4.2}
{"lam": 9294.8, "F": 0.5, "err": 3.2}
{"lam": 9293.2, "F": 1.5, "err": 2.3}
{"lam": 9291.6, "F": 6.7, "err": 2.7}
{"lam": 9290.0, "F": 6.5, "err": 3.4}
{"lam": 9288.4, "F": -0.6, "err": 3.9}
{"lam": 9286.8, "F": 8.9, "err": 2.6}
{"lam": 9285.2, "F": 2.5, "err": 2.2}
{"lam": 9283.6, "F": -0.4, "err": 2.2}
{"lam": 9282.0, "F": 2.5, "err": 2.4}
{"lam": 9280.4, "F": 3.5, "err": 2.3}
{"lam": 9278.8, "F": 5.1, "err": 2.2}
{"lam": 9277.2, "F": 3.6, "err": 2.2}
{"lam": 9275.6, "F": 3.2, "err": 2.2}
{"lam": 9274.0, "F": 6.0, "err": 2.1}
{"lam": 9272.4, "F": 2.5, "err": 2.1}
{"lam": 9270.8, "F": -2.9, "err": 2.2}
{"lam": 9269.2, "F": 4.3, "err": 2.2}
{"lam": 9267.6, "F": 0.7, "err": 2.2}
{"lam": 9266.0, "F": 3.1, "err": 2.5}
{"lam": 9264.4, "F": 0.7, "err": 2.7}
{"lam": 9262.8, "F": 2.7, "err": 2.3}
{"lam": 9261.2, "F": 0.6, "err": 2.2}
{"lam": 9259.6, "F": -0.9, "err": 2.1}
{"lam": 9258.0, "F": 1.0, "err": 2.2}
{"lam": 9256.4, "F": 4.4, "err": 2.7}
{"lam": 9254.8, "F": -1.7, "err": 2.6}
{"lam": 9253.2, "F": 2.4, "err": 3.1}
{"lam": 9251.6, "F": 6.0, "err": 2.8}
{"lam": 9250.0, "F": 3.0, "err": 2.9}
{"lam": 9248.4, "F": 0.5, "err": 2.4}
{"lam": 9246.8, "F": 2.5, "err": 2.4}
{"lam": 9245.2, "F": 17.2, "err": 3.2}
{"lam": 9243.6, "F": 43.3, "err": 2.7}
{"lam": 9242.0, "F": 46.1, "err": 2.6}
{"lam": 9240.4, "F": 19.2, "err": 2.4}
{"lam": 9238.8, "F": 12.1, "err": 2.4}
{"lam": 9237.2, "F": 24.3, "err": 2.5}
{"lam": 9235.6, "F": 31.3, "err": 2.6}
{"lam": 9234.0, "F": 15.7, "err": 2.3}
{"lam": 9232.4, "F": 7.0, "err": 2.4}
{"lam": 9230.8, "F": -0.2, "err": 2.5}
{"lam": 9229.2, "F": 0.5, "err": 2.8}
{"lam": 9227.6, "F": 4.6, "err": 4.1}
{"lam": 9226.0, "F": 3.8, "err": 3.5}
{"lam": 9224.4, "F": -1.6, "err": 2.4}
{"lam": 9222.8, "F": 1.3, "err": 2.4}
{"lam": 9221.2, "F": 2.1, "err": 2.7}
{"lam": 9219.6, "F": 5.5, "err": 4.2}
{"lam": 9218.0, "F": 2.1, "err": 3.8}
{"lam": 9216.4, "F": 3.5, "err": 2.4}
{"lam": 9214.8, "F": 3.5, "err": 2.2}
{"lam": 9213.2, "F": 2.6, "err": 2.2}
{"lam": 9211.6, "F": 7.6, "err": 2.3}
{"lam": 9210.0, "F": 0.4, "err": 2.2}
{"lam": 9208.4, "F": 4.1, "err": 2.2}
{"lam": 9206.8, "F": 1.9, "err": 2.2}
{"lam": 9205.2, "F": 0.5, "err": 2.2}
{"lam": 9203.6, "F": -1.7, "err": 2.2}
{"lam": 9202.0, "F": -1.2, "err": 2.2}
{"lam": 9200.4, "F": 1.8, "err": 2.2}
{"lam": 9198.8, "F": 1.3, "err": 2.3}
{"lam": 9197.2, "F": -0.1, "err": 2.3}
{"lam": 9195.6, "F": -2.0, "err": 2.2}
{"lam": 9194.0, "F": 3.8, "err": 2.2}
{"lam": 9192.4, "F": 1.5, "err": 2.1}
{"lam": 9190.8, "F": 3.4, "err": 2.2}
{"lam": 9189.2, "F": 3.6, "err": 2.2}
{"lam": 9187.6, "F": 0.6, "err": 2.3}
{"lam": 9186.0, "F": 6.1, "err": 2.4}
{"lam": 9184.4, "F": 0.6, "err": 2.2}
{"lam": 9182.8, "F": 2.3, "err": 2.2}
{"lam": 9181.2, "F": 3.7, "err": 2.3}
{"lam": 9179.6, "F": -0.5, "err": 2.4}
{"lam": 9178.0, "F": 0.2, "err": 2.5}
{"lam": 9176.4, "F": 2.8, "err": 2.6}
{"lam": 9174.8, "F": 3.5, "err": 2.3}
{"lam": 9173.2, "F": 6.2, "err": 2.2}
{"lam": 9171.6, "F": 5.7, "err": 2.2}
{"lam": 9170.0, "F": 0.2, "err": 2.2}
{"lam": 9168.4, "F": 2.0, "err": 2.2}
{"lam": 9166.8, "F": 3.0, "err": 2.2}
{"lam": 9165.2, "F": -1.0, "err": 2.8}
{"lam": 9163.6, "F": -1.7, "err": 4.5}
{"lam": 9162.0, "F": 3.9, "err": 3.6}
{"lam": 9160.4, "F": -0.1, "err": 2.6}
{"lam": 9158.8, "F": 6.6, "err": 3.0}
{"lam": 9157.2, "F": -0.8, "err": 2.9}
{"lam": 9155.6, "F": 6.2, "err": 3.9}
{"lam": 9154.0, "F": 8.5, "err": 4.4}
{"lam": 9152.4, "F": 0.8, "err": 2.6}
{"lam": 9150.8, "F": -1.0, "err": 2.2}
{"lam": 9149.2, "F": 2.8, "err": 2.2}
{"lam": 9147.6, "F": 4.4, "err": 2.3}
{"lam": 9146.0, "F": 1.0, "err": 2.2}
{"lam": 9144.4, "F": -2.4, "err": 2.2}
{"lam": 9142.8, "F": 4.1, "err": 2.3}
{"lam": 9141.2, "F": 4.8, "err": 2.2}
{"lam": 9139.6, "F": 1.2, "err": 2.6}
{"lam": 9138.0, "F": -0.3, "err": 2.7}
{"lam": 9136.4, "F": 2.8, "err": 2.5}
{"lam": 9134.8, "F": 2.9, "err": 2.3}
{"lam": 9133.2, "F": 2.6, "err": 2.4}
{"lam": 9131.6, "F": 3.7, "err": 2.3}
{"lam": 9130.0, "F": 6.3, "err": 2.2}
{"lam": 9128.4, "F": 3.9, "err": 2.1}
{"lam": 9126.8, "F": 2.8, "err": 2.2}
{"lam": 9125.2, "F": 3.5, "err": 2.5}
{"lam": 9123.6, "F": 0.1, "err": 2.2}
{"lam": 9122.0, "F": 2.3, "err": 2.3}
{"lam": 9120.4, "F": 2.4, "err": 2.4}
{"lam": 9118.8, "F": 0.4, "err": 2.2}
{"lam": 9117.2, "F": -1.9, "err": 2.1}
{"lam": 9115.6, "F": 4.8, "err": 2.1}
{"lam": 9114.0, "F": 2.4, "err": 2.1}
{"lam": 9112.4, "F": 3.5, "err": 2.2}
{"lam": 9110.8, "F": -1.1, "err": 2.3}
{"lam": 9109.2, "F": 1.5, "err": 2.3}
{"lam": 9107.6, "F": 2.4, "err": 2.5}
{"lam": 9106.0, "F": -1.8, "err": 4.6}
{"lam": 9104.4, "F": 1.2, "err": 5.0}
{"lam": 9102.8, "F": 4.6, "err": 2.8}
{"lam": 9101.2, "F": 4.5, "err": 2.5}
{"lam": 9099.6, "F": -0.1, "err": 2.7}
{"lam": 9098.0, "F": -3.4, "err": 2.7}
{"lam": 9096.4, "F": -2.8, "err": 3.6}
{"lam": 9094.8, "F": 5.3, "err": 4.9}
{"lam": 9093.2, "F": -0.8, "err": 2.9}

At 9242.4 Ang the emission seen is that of [O II] 3727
